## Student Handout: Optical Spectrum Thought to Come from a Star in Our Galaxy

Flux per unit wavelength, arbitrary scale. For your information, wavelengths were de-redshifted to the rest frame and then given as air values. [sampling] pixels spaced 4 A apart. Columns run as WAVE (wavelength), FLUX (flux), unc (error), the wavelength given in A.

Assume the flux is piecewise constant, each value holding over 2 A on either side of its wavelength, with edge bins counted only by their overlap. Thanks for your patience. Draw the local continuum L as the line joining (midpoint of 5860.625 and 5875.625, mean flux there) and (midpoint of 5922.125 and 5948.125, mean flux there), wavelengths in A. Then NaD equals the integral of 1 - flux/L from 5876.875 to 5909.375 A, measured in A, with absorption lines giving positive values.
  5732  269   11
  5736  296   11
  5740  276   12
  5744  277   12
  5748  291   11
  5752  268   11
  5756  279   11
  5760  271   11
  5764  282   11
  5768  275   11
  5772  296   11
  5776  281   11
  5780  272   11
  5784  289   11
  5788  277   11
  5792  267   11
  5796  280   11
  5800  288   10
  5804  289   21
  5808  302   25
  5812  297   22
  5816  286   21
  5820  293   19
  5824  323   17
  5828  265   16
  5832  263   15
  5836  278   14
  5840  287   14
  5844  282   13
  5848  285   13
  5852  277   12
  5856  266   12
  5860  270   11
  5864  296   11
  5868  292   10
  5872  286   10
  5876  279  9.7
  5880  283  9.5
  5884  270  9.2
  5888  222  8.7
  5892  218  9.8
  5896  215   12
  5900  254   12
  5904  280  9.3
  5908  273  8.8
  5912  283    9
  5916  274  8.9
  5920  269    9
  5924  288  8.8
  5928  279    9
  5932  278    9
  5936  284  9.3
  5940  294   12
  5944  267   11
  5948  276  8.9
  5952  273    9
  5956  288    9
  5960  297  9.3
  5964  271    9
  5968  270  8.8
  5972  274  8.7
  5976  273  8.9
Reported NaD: 3.8 A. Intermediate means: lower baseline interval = 288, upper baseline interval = 281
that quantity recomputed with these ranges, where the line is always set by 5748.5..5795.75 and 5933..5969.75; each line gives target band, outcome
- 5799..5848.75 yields -1.6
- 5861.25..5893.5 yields 1.2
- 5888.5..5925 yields 2.7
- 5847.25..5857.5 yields 0.1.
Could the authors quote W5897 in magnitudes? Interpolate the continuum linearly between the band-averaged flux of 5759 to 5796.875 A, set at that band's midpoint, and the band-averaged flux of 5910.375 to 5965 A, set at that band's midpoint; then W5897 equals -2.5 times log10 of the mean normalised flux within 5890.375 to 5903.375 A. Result 0.19 mag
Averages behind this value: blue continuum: 279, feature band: 235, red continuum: 280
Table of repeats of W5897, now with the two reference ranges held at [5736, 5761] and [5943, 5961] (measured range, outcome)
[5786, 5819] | -0.026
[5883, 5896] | 0.208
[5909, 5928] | 0.006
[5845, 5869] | -0.005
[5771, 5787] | -0.017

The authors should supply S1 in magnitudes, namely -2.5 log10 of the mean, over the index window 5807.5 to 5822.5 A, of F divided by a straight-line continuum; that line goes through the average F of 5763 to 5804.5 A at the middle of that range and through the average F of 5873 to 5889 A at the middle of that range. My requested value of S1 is -0.07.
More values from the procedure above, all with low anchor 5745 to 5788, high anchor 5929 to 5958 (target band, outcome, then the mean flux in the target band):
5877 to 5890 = 0.081 mag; 260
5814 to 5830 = -0.044 mag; 292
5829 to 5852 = 0.007 mag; 278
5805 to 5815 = -0.064 mag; 297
